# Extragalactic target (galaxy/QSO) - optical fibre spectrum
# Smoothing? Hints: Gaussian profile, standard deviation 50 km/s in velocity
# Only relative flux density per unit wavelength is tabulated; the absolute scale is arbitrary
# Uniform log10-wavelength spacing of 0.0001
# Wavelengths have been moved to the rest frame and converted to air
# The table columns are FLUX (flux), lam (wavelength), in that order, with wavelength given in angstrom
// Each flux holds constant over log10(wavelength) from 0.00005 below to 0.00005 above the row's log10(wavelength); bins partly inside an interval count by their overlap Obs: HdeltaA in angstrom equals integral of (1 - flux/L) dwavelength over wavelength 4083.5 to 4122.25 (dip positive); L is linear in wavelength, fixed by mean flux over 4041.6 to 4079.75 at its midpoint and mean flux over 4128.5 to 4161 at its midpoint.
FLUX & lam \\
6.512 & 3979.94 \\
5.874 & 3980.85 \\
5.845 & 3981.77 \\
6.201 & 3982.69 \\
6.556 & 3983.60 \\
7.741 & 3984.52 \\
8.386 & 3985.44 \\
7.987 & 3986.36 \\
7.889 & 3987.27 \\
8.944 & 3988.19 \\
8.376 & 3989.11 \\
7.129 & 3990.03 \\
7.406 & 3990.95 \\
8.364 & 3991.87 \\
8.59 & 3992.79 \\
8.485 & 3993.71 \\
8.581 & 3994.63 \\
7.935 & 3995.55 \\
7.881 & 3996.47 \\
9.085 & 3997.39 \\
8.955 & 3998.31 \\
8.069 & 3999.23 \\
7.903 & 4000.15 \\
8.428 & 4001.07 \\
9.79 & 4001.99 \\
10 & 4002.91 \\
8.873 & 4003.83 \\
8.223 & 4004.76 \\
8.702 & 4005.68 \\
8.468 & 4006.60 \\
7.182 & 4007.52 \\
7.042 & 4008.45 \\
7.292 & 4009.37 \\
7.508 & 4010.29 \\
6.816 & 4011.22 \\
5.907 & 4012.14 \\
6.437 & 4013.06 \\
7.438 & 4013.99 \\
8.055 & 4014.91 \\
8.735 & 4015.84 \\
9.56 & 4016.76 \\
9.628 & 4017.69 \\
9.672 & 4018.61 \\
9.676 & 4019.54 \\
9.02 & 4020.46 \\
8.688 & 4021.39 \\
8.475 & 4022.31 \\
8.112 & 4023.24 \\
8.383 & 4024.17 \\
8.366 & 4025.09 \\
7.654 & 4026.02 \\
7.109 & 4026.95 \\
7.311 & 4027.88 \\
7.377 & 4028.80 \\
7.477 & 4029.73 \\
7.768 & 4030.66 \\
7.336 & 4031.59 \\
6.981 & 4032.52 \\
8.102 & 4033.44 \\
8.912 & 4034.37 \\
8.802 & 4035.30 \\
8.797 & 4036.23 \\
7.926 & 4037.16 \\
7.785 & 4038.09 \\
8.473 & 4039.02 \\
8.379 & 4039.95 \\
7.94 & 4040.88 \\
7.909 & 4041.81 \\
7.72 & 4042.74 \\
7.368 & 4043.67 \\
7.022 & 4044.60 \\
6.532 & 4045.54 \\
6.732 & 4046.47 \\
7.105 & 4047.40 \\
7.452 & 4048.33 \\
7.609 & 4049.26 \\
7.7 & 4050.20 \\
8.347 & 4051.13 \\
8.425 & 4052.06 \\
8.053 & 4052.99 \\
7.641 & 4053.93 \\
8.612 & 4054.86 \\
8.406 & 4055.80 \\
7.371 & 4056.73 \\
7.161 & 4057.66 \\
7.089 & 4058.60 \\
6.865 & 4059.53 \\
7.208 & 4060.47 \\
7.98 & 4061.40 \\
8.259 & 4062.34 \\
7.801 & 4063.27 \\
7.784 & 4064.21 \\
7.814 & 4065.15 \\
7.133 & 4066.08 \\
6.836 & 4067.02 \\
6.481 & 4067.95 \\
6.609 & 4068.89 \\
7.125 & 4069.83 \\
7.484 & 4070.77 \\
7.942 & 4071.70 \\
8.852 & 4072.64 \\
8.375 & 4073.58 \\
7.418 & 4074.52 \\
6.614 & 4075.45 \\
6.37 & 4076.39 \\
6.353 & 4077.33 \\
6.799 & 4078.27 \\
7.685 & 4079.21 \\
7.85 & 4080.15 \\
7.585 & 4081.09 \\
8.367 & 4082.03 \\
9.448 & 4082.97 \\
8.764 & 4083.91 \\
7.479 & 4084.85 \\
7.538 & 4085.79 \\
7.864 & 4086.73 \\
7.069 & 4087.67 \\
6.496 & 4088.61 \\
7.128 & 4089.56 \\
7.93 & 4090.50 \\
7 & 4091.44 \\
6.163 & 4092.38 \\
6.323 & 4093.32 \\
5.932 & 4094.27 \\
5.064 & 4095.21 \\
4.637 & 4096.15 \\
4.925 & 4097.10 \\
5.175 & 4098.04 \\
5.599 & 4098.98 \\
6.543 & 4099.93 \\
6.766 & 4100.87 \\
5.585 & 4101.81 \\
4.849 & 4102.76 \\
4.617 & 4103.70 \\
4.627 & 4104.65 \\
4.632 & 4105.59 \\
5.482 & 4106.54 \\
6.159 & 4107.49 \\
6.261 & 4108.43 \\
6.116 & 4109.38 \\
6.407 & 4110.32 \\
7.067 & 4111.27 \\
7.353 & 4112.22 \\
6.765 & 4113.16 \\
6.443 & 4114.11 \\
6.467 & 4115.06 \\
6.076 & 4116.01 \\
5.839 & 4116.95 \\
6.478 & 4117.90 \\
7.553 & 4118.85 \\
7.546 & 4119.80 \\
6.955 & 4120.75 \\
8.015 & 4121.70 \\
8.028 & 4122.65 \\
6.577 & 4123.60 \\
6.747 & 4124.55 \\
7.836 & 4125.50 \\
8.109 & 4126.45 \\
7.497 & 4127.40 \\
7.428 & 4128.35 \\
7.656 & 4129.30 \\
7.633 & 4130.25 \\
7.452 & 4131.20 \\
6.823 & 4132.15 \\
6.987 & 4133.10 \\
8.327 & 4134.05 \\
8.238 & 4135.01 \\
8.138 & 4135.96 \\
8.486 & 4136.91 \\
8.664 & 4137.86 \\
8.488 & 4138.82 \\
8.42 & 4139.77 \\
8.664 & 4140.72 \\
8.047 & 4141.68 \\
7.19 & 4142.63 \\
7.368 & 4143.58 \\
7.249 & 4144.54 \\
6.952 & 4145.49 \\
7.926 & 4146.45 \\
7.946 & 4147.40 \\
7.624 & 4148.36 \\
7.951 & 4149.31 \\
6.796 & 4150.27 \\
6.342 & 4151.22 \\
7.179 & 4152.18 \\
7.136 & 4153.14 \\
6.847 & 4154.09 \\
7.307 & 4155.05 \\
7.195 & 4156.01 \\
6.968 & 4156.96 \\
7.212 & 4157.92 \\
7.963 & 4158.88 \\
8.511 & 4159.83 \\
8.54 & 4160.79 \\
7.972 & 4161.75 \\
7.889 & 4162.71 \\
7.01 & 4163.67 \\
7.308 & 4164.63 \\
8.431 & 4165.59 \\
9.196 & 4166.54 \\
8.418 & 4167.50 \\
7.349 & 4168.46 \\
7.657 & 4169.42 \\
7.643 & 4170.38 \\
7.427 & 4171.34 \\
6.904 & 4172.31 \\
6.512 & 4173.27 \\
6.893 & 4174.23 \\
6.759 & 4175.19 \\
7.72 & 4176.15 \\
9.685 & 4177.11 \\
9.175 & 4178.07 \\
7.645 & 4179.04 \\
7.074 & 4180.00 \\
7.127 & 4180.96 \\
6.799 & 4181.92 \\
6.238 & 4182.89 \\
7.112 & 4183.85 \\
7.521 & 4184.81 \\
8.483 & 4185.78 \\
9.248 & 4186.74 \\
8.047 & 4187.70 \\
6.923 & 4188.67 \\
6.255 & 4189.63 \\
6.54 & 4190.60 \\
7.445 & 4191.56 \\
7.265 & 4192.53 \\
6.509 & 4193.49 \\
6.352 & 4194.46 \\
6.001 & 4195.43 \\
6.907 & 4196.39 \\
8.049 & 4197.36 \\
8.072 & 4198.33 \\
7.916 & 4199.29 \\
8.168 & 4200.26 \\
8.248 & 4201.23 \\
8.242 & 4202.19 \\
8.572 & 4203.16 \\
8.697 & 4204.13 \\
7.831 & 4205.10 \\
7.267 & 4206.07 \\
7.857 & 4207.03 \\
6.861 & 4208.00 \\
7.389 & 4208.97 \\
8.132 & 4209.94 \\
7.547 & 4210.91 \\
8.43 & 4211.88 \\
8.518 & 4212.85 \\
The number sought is 6.01 angstrom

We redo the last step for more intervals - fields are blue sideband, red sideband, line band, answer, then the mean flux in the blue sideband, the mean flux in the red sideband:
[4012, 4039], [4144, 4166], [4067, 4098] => 3.1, 8.15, 7.48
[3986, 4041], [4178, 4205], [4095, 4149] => 5.9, 8.17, 7.5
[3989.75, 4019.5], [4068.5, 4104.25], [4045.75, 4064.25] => -0.7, 8.22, 6.84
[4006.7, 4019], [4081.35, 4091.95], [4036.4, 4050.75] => 0.3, 7.8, 7.73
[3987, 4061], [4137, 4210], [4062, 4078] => 1.1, 8.01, 7.6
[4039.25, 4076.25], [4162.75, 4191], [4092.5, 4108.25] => 4.4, 7.56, 7.56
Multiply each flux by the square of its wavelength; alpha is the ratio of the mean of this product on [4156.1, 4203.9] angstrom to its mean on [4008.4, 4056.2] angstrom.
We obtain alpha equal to 1.0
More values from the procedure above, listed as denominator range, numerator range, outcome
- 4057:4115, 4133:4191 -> 1.16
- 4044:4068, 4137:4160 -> 1.05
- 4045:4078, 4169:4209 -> 1.07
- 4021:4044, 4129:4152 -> 1.02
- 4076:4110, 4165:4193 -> 1.22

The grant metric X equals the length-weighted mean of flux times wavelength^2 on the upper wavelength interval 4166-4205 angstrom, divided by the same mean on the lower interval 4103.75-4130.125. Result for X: 1.16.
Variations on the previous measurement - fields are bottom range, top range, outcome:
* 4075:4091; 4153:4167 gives 1.07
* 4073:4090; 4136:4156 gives 1.05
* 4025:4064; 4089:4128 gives 0.85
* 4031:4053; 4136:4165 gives 1.03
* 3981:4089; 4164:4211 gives 1.04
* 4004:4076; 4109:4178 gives 1.01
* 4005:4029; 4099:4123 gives 0.82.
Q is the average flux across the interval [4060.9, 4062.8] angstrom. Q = 8.1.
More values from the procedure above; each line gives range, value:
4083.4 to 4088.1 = 7.77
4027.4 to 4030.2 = 7.39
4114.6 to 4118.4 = 6.23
